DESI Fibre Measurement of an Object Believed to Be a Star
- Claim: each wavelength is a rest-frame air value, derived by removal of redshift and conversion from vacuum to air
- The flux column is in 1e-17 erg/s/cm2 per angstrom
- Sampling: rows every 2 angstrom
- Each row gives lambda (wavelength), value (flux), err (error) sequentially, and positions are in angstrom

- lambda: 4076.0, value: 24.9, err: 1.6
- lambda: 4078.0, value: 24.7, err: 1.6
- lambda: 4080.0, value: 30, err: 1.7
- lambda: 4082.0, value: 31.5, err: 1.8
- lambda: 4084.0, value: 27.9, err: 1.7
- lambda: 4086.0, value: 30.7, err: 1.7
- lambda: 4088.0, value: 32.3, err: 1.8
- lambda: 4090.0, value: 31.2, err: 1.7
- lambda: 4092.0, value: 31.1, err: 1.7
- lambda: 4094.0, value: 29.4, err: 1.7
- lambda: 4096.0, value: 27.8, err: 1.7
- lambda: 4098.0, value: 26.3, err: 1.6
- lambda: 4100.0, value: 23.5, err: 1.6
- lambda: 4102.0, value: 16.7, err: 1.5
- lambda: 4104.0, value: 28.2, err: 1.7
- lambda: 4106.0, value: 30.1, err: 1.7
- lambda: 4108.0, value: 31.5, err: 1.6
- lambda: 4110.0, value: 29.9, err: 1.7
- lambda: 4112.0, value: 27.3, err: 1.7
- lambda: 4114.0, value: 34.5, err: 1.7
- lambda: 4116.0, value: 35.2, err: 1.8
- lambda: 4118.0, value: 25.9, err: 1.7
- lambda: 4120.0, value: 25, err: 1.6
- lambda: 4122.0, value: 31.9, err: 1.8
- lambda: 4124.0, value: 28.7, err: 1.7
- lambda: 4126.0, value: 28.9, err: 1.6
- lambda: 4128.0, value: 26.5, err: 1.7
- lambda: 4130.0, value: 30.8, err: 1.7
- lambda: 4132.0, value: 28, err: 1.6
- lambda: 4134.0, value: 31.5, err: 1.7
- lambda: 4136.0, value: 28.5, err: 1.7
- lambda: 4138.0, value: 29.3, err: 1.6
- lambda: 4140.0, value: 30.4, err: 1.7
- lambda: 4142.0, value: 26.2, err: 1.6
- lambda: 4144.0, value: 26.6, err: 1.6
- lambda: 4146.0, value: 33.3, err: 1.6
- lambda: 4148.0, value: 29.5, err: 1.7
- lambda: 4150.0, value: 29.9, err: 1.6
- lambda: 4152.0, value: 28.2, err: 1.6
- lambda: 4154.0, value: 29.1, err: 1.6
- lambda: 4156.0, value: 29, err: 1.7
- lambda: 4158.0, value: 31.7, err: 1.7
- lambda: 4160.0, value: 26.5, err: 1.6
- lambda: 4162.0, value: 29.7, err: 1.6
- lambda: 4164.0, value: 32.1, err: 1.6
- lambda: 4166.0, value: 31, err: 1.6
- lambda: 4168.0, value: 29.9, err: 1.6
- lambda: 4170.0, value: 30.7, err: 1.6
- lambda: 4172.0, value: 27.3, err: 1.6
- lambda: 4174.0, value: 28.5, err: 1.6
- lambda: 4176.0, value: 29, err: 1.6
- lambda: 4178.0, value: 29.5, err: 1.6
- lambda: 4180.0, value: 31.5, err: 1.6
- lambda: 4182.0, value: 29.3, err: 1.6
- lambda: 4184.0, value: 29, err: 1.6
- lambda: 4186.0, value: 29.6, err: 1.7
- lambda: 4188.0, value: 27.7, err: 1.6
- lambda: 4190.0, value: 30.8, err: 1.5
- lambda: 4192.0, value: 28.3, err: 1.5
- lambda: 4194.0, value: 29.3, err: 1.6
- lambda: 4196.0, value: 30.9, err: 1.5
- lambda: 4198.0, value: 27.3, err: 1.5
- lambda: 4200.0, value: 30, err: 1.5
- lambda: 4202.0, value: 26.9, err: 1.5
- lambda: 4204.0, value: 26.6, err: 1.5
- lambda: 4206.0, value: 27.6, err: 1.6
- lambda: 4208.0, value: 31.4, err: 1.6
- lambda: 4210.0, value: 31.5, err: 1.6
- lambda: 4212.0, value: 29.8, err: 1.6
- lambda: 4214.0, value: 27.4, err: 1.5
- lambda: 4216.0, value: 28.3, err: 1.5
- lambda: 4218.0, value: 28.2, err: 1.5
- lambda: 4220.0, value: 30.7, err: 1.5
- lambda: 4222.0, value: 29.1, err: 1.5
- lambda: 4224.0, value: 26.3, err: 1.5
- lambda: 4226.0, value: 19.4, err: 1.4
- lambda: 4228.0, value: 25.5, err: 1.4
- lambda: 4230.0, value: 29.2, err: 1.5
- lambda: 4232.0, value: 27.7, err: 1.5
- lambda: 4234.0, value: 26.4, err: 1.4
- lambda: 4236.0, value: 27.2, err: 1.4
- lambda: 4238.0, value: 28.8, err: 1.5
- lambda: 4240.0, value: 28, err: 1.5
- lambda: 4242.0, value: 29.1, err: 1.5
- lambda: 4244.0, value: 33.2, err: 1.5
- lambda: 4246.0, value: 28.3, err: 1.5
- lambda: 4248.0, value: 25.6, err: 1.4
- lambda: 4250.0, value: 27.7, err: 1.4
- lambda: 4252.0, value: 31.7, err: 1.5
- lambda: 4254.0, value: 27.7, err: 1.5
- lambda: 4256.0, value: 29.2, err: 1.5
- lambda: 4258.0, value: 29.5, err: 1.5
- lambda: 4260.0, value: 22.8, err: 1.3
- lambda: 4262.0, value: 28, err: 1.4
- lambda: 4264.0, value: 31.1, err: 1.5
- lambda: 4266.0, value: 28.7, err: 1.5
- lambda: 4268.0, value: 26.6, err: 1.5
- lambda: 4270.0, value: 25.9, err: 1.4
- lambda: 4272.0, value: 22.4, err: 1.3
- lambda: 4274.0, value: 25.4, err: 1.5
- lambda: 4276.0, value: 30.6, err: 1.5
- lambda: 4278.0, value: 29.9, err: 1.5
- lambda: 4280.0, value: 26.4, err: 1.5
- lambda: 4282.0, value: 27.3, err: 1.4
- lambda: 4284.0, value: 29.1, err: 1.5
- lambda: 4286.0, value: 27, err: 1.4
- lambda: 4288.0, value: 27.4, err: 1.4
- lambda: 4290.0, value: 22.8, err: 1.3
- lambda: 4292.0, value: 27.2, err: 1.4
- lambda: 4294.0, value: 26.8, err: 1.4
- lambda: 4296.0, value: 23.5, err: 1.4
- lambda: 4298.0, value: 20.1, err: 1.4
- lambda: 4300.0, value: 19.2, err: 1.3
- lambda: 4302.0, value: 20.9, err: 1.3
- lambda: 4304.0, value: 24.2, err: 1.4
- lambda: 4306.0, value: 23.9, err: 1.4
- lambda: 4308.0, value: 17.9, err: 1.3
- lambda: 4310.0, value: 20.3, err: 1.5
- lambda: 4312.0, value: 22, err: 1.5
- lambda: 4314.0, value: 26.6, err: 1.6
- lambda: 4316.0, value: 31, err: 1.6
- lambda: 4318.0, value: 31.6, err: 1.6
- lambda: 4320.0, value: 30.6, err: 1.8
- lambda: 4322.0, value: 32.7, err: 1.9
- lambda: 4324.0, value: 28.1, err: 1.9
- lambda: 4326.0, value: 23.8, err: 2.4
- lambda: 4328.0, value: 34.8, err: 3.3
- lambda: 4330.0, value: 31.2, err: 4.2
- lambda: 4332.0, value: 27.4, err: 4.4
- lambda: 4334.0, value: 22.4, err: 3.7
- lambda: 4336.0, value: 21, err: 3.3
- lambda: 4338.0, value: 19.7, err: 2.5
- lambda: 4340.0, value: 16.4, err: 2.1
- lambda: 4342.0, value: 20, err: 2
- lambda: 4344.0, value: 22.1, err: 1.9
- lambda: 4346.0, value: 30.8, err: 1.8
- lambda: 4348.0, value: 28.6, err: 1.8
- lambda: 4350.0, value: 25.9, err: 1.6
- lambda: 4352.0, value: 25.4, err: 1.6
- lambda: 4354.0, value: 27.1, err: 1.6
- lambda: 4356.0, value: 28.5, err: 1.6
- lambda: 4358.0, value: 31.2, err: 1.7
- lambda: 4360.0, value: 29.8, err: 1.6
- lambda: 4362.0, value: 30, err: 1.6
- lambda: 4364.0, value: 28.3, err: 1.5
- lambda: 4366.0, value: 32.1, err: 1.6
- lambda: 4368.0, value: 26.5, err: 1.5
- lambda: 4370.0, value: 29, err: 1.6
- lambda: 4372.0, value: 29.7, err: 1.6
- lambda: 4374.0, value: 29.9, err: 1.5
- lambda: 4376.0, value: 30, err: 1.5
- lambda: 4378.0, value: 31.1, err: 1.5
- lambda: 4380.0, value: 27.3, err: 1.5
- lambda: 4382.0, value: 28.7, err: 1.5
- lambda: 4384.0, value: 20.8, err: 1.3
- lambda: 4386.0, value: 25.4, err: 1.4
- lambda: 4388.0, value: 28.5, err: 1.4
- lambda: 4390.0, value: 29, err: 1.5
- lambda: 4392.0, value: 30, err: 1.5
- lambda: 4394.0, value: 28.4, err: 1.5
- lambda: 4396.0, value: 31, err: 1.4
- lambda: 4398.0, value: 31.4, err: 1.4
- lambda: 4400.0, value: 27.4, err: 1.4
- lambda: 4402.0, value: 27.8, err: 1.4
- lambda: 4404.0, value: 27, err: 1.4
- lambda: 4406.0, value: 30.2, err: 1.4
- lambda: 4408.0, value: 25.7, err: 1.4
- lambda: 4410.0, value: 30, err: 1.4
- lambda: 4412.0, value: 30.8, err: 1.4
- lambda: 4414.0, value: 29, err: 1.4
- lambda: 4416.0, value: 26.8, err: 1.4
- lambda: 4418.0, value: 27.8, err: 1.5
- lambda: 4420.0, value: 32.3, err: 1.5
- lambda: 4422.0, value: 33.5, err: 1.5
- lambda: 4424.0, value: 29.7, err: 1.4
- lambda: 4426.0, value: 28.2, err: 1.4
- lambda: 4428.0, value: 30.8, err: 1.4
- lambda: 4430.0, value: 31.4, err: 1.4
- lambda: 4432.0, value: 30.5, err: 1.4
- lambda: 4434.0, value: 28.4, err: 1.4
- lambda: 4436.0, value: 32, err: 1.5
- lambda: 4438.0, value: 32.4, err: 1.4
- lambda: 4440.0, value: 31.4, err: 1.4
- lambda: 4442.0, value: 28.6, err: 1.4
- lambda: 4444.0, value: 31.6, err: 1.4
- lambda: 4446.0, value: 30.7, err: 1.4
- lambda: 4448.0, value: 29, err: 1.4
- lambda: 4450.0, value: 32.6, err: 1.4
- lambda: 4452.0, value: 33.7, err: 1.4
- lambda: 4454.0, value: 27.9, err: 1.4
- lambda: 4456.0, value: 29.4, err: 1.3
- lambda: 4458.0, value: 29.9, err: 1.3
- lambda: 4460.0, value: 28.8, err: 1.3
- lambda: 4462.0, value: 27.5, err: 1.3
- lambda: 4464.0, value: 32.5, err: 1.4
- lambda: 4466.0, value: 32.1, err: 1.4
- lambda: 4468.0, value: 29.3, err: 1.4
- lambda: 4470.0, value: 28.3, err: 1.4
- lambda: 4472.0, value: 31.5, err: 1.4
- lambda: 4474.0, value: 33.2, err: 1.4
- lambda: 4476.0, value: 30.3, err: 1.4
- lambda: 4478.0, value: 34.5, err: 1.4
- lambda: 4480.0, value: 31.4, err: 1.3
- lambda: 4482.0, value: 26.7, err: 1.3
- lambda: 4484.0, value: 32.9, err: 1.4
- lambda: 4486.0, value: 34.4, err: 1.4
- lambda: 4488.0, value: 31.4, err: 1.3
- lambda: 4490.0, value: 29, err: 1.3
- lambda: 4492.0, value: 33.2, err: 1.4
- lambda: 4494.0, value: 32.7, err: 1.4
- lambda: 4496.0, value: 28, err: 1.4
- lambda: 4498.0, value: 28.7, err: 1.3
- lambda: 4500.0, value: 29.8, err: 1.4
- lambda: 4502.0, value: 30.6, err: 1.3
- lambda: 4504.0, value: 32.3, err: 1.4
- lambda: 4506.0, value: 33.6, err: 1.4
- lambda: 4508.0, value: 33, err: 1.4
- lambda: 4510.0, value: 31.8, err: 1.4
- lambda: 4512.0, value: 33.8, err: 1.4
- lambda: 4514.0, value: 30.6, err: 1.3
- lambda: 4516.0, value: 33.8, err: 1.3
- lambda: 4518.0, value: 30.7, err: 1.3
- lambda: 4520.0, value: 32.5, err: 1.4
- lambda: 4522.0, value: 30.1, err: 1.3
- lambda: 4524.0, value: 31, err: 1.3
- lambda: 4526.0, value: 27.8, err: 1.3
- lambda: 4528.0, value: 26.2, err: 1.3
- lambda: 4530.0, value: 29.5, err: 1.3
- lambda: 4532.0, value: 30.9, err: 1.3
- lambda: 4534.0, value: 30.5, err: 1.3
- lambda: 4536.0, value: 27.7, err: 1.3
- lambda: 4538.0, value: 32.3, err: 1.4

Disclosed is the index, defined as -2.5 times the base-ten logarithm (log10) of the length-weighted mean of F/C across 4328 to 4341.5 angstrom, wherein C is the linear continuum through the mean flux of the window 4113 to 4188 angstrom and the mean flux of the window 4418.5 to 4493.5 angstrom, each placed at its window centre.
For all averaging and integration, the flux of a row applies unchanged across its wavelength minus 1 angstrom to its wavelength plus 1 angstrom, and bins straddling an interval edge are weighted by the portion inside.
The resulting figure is 0.26 mag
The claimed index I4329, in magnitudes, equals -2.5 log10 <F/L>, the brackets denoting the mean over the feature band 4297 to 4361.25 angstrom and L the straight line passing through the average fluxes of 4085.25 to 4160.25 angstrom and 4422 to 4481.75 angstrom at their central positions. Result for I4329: 0.18 mag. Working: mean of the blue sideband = 29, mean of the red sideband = 30.6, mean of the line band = 25.5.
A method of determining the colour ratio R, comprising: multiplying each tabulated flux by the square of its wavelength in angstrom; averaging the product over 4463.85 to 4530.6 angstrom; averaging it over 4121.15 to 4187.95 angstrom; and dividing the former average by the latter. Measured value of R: 1.2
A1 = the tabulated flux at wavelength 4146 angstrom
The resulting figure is 33.3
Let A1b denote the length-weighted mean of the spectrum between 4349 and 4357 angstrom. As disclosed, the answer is 26.7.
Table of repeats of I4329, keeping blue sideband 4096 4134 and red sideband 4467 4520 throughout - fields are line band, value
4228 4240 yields 0.06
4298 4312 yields 0.38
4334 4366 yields 0.17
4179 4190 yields -0.02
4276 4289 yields 0.06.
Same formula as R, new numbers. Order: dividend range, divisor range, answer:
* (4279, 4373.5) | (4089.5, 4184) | 0.98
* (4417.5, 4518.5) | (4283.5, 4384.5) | 1.25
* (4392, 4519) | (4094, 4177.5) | 1.23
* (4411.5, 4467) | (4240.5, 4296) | 1.19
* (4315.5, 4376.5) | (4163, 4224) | 1.01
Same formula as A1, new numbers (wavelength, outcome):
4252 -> 31.7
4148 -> 29.5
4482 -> 26.7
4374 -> 29.9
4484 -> 32.9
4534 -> 30.5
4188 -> 27.7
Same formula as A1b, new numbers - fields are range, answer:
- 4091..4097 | 29.4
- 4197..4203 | 28.1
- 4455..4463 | 28.9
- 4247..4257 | 28.4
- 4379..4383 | 28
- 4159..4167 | 29.8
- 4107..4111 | 30.7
